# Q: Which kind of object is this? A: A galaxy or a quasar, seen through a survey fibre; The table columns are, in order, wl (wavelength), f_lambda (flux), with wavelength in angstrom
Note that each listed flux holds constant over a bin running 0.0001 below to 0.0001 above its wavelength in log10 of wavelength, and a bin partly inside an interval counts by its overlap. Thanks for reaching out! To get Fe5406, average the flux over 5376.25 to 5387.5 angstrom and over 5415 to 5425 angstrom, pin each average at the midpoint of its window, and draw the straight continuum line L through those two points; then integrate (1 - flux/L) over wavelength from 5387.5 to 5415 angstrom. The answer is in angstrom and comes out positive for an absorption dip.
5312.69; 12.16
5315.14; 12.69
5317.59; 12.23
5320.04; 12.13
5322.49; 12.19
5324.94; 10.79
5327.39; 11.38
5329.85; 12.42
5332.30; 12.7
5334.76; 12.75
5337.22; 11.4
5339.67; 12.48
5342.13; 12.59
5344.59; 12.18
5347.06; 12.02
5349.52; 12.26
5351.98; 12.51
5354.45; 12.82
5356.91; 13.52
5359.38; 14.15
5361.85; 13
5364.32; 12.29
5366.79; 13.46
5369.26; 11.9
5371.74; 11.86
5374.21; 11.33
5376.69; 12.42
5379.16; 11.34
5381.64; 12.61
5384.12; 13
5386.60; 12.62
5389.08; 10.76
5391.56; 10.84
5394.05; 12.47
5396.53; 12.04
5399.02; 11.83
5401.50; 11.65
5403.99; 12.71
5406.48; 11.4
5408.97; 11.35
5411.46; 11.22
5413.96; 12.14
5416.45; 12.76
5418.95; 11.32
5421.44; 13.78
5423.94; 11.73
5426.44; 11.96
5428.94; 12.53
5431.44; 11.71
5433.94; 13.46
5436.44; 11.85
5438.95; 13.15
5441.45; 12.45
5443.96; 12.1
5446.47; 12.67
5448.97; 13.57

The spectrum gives 1.6 angstrom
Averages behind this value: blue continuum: 12.4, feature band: 11.7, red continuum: 12.4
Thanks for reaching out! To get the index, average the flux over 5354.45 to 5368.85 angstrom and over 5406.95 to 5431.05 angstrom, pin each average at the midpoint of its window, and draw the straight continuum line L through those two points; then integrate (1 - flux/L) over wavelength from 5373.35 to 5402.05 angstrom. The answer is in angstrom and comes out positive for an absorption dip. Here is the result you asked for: 1.7 angstrom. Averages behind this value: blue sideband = 13.2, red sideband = 12.1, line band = 11.9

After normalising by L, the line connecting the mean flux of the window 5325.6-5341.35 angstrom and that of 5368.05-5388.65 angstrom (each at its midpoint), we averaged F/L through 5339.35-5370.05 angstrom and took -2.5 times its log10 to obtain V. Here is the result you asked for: -0.053 mag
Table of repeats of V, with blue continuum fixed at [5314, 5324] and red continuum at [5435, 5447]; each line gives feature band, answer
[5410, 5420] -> 0.050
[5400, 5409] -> 0.049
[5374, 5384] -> 0.022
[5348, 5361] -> -0.061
